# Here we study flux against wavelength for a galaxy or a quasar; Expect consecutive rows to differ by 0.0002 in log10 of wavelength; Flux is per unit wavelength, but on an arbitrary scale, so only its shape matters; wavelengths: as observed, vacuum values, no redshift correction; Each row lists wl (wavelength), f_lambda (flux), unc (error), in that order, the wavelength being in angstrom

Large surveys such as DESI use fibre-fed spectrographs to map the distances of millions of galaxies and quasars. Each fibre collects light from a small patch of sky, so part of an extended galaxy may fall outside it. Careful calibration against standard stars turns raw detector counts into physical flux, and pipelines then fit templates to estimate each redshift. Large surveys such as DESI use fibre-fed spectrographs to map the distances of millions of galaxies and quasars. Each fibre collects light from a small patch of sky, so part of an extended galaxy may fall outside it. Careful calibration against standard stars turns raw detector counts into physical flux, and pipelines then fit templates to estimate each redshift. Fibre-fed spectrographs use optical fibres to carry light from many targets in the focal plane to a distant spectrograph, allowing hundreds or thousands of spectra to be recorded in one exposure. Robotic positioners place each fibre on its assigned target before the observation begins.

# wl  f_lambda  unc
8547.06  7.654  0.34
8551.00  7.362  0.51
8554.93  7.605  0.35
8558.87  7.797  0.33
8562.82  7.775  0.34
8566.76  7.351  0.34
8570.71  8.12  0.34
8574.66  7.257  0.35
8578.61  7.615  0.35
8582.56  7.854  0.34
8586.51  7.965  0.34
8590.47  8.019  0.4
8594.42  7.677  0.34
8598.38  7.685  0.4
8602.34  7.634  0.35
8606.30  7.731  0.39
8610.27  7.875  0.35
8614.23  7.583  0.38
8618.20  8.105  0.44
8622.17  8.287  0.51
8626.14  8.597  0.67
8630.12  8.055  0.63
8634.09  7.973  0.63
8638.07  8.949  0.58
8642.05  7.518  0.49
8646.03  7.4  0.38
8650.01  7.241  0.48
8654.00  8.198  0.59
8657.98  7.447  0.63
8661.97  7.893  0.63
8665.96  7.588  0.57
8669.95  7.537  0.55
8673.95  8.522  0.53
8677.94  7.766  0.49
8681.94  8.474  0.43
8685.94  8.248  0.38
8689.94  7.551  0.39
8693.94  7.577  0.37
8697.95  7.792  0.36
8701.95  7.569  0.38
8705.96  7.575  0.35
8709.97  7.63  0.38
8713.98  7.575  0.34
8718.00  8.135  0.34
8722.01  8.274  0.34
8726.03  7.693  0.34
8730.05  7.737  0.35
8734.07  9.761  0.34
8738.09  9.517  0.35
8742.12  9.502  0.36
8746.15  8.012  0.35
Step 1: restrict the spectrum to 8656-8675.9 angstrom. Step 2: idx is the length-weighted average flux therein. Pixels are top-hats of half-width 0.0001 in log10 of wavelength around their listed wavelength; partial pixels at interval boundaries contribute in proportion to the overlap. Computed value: 7.79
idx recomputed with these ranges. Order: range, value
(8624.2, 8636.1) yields 8.2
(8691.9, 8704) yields 7.65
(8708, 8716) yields 7.6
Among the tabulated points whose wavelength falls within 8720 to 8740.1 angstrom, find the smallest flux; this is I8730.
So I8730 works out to 7.693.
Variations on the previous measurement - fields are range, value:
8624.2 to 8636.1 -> 7.973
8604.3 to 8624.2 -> 7.583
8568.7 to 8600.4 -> 7.257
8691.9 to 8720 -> 7.569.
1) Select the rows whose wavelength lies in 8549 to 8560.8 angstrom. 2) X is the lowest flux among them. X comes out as 7.362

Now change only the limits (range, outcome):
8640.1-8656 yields 7.241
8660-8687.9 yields 7.537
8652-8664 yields 7.447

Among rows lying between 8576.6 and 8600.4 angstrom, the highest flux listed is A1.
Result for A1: 8.019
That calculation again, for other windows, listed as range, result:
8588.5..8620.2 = 8.105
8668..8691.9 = 8.522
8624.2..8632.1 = 8.597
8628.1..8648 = 8.949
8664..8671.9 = 7.588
